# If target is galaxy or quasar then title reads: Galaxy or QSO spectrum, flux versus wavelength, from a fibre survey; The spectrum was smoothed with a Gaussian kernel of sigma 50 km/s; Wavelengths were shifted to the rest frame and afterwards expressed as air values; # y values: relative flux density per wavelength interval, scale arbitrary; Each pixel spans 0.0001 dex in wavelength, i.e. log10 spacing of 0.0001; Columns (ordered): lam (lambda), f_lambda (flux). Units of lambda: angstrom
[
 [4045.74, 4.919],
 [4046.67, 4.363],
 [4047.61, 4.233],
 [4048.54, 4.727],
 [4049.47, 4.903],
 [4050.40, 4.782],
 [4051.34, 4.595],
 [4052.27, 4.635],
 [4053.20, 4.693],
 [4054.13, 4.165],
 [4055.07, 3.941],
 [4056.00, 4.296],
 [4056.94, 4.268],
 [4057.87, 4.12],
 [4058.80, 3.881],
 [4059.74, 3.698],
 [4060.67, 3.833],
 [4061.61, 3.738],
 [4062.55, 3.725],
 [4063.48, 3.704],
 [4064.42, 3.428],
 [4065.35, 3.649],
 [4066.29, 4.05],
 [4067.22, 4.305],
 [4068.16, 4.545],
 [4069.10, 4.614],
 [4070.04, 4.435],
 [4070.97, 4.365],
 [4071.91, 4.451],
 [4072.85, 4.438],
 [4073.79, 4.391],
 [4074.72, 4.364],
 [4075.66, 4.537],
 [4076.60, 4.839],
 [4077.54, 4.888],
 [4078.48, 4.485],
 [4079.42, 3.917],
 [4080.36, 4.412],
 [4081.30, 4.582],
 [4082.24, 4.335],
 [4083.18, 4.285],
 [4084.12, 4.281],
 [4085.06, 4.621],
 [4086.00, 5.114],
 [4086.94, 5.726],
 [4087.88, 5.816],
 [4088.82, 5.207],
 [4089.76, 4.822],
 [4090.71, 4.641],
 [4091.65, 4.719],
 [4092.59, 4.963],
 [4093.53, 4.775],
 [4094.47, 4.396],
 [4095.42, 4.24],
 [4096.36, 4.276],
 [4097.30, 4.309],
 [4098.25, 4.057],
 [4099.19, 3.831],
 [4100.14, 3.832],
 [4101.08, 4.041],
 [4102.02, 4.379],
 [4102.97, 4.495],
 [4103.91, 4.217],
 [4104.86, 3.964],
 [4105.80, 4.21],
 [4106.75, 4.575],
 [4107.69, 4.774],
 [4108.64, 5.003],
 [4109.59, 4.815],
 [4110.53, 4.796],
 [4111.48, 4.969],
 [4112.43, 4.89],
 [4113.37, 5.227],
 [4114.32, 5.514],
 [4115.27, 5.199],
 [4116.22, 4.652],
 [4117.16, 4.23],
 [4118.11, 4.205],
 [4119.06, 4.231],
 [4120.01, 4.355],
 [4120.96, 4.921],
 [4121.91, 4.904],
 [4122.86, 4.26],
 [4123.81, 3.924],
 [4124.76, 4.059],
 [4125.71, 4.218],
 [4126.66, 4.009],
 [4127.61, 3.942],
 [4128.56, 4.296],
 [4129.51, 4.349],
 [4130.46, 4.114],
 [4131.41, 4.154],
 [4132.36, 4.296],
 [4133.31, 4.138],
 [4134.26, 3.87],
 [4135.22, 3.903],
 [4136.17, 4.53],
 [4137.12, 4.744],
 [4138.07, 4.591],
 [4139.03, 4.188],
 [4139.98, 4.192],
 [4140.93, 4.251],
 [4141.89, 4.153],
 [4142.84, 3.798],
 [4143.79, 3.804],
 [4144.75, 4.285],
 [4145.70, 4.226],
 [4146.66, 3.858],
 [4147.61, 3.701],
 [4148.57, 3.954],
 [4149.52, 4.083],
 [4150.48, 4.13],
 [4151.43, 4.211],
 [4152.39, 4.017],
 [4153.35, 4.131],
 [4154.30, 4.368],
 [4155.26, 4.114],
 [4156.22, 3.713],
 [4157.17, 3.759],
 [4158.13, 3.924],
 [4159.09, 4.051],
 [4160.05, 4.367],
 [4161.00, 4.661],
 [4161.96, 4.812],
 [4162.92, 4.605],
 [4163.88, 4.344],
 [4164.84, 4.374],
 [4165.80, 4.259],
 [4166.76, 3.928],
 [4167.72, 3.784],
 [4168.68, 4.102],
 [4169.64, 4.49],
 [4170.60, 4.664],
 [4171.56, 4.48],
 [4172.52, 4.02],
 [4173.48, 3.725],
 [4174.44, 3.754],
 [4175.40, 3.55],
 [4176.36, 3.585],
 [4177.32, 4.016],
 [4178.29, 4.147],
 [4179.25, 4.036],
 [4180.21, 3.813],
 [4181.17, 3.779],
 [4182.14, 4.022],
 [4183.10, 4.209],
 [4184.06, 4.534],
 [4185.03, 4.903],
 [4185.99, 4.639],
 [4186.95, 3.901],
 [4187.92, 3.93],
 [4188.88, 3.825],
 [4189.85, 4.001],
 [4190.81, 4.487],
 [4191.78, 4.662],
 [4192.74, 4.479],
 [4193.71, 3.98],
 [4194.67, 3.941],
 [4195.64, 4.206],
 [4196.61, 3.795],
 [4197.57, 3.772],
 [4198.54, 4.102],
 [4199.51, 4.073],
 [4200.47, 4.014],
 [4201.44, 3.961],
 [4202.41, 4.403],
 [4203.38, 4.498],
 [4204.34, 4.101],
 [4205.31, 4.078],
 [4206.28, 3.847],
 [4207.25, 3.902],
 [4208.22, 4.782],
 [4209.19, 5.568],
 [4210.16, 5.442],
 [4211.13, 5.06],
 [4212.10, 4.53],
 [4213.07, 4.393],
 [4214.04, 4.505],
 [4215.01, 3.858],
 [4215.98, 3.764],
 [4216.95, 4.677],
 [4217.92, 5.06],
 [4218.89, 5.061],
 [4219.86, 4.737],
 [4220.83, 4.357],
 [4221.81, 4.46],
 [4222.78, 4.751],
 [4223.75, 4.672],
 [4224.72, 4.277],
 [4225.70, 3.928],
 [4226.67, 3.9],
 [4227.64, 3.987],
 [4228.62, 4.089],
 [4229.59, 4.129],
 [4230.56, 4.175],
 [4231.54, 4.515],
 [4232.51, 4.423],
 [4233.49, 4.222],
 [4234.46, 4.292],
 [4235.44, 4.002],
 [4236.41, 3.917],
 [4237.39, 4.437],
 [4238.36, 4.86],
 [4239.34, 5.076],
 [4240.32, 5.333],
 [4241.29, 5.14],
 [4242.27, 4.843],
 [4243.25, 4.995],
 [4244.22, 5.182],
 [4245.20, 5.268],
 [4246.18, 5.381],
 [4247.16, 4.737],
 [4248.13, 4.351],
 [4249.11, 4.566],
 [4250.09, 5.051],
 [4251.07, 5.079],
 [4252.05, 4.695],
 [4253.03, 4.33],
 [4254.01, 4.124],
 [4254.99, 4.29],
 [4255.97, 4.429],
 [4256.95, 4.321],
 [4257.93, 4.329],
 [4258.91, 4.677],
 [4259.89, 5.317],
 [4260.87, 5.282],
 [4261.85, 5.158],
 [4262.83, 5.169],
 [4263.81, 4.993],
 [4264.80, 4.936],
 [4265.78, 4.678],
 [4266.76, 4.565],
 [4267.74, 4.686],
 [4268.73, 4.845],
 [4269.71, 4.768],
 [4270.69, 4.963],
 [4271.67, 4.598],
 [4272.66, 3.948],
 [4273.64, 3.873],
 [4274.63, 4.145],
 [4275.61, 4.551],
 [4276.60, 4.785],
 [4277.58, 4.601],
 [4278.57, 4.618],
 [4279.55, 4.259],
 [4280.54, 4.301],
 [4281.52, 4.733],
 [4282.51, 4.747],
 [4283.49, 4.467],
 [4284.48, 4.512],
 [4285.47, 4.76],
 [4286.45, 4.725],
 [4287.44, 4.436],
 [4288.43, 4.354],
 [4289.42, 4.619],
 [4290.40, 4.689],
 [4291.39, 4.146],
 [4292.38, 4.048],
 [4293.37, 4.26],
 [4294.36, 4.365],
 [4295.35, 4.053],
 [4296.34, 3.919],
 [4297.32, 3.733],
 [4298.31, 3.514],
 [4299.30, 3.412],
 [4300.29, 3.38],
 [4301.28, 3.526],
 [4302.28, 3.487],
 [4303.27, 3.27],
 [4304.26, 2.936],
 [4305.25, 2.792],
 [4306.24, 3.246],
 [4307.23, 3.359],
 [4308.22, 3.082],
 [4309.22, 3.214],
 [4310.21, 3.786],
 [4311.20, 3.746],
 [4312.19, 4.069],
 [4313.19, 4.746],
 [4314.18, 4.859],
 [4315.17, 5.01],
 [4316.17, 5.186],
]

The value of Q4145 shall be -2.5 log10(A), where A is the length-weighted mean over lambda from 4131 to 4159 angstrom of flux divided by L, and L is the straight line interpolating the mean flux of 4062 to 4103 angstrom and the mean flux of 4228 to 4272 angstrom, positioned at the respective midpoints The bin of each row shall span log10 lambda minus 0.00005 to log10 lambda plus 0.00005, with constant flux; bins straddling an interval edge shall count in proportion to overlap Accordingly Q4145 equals 0.11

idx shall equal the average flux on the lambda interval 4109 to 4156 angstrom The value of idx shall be 4.32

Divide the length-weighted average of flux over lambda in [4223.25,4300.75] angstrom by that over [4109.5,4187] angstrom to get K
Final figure 1.06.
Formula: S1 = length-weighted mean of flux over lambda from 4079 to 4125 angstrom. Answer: 4.57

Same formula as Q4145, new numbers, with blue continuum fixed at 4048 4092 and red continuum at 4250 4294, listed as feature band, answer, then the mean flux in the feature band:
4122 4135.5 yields 0.09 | 4.13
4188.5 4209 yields 0.09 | 4.16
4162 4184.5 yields 0.10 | 4.11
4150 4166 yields 0.07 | 4.22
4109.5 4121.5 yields -0.07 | 4.77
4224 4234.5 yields 0.09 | 4.18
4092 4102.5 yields 0.04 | 4.29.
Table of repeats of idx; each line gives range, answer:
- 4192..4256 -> 4.47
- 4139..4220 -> 4.21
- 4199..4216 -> 4.39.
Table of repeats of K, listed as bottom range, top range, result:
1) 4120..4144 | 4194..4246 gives 1.05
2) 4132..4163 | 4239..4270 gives 1.16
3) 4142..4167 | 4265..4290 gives 1.10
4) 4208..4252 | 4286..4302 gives 0.88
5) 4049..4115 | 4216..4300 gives 1.02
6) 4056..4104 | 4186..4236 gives 0.98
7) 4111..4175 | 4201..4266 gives 1.08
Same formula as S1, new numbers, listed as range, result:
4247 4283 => 4.63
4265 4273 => 4.66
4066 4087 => 4.5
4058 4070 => 3.95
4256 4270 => 4.83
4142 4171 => 4.15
